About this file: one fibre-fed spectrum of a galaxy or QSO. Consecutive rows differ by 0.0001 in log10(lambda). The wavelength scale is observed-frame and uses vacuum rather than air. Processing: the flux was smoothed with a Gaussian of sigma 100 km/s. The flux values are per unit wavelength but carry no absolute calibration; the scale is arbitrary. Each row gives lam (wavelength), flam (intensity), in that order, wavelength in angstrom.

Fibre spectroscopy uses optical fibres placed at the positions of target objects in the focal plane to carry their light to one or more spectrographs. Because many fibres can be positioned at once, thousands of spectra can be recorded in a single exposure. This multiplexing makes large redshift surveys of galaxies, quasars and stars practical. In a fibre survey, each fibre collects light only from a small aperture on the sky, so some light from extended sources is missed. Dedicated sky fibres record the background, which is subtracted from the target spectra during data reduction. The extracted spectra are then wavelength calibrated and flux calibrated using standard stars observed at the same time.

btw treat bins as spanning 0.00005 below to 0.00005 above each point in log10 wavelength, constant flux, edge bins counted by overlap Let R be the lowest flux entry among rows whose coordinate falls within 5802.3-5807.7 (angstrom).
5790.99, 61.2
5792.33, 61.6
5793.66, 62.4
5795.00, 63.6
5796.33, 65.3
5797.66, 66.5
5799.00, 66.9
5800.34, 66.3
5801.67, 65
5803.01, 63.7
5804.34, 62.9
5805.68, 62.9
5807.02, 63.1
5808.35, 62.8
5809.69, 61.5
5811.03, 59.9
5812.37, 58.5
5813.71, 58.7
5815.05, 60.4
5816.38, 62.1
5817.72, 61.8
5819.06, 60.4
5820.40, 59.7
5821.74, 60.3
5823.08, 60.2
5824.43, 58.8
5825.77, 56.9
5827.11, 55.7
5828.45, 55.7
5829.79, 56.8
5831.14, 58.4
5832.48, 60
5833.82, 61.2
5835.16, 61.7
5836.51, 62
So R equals 62.9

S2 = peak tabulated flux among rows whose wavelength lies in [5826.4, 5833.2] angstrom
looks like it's 60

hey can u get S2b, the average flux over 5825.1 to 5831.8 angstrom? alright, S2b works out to 56.7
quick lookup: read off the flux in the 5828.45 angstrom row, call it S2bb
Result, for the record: 55.7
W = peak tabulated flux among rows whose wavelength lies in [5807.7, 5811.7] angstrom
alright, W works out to 62.8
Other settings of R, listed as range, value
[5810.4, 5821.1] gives 58.5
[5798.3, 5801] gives 66.3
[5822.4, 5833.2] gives 55.7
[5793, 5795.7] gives 62.4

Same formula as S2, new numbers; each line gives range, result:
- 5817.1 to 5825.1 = 61.8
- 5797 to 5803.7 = 66.9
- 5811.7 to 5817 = 62.1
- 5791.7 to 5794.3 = 62.4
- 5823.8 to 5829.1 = 58.8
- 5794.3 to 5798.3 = 66.5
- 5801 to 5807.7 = 65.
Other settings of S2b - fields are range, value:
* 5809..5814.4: 59.6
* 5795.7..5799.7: 66.2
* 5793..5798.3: 64.5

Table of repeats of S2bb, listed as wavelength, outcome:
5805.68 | 62.9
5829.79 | 56.8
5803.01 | 63.7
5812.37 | 58.5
